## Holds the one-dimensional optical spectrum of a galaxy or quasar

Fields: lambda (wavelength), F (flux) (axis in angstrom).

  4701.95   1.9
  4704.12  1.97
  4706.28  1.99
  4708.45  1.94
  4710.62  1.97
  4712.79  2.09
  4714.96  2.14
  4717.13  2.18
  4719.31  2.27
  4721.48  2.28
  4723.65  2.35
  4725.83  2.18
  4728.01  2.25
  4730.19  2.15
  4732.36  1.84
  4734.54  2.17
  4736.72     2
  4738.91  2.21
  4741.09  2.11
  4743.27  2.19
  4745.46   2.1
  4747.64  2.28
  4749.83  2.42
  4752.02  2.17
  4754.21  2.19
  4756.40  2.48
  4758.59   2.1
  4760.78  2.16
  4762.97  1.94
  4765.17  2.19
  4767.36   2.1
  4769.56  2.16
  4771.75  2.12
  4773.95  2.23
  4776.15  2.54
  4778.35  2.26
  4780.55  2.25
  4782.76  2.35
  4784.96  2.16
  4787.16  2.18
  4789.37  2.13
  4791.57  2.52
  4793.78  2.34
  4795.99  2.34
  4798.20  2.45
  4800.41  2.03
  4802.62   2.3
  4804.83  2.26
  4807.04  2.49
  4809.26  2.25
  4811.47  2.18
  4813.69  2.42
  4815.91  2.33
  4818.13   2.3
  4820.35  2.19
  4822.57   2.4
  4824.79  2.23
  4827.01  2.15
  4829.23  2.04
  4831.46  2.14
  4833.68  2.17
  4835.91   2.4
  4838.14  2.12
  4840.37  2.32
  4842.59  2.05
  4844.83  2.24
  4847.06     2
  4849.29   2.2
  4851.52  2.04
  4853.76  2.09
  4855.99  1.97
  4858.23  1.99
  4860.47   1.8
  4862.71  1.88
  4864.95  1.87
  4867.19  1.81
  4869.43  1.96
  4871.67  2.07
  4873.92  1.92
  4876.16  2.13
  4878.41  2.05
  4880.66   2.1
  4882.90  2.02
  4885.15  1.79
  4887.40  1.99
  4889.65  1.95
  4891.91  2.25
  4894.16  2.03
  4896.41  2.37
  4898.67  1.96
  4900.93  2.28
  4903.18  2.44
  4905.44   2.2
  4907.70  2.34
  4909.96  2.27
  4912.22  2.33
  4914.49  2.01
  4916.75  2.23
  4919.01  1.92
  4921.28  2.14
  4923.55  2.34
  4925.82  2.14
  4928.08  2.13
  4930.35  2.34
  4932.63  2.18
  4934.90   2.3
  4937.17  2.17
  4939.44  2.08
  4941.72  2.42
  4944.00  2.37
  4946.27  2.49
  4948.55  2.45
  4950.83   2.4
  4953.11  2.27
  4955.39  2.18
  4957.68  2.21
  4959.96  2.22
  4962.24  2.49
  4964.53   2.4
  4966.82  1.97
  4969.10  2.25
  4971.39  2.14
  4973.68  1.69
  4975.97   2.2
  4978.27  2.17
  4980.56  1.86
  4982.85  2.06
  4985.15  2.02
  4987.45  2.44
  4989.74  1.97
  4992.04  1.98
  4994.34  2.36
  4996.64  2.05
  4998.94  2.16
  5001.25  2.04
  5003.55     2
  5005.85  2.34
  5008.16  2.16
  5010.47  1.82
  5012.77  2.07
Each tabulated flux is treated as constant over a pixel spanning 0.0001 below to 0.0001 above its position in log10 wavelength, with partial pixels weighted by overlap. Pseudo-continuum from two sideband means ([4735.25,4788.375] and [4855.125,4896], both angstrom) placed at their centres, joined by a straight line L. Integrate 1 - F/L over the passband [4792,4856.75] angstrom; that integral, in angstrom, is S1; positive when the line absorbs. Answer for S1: -4.4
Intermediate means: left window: 2.2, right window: 1.98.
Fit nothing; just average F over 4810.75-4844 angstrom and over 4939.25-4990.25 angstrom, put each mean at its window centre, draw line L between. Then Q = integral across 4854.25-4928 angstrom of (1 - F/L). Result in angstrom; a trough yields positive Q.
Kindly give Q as 4.6 angstrom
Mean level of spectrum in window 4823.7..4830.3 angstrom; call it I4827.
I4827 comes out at 2.14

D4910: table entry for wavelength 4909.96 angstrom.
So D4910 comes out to 2.27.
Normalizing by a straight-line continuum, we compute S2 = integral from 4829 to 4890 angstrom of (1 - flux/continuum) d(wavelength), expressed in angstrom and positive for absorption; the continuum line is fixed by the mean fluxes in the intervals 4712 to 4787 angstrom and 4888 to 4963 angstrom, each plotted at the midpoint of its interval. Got 5.0 angstrom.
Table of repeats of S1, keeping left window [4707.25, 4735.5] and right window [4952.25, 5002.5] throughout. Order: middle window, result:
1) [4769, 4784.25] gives -1.0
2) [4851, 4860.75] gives 0.7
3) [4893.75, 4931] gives -1.1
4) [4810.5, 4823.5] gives -1.0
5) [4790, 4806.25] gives -1.4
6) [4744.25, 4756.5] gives -0.7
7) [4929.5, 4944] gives -0.8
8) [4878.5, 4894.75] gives 0.9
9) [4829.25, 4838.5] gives -0.2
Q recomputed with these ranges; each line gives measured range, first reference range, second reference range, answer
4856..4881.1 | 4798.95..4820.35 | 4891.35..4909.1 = 3.3 angstrom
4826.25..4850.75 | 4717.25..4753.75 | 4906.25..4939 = 0.3 angstrom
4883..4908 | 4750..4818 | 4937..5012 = 0.9 angstrom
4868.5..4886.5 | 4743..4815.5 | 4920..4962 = 2.1 angstrom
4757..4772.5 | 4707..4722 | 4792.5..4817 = 0.7 angstrom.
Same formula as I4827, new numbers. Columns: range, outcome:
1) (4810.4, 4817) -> 2.31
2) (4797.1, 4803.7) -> 2.26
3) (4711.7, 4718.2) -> 2.14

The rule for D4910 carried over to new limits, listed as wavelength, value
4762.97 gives 1.94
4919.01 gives 1.92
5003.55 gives 2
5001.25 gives 2.04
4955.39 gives 2.18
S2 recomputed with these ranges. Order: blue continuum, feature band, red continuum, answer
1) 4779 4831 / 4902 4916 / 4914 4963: -0.1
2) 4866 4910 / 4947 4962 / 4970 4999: -1.6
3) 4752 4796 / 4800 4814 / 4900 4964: -0.3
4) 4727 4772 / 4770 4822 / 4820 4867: -3.8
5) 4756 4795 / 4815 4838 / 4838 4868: -1.5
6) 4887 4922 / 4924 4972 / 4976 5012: -3.0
